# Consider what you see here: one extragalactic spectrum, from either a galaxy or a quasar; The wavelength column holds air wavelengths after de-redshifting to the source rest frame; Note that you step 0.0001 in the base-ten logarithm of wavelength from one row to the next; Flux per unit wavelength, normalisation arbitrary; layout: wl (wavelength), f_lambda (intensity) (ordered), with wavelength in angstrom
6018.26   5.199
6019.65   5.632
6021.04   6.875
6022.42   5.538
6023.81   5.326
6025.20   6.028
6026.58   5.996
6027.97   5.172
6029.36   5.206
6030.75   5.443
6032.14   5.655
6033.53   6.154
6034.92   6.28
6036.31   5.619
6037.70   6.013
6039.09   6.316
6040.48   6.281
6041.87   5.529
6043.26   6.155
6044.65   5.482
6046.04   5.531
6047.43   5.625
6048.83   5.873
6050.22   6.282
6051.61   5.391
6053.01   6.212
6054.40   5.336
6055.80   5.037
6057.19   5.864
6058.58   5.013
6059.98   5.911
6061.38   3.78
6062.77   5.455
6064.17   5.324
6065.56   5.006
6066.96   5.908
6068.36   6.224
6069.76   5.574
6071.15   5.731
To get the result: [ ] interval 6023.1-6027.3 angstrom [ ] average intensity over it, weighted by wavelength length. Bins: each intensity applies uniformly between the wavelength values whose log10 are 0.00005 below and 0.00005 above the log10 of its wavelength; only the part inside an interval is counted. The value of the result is 5.78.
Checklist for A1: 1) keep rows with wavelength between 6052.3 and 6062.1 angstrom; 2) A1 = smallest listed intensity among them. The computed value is 3.78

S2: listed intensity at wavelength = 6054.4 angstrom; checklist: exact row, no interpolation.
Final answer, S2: 5.336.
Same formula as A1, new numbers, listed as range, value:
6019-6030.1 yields 5.172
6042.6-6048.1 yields 5.482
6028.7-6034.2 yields 5.206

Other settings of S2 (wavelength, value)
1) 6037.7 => 6.013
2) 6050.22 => 6.282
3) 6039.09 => 6.316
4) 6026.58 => 5.996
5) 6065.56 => 5.006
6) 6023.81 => 5.326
